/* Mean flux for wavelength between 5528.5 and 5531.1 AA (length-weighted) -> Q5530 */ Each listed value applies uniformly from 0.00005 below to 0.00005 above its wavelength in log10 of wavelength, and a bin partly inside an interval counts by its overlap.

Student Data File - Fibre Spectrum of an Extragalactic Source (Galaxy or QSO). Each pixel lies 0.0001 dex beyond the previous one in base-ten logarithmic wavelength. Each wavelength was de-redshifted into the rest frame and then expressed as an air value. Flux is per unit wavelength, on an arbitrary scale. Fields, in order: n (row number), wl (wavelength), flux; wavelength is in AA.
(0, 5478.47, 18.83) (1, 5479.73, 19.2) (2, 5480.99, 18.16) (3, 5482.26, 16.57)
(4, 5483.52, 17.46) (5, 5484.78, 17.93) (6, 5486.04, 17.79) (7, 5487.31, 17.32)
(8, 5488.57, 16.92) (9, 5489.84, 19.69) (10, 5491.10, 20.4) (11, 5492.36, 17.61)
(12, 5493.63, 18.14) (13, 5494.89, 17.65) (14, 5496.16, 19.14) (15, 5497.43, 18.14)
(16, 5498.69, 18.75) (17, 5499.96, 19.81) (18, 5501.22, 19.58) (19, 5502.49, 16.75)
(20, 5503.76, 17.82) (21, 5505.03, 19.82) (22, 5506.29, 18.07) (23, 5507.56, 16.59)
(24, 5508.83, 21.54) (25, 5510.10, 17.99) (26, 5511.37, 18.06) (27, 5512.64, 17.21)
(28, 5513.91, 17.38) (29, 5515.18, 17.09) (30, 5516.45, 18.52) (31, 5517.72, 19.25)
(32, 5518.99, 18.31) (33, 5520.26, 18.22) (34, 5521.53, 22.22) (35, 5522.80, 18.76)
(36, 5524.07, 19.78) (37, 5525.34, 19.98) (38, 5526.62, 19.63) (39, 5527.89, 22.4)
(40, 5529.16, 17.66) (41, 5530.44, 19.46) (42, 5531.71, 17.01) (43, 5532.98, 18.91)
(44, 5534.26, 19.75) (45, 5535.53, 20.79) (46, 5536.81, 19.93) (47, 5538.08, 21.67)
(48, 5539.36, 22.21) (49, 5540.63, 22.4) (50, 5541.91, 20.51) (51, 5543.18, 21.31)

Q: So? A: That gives 18.6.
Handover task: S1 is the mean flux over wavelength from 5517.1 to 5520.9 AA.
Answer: 18.6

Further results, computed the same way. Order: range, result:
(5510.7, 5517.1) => 17.7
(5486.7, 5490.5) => 18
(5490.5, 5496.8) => 18.6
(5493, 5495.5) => 17.9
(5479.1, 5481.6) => 18.7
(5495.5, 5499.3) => 18.7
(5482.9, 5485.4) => 17.7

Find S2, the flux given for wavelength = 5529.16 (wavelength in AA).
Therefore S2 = 17.66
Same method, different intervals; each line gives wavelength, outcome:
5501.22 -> 19.58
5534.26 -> 19.75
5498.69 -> 18.75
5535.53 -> 20.79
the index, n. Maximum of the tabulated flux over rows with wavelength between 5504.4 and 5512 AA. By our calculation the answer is 21.54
